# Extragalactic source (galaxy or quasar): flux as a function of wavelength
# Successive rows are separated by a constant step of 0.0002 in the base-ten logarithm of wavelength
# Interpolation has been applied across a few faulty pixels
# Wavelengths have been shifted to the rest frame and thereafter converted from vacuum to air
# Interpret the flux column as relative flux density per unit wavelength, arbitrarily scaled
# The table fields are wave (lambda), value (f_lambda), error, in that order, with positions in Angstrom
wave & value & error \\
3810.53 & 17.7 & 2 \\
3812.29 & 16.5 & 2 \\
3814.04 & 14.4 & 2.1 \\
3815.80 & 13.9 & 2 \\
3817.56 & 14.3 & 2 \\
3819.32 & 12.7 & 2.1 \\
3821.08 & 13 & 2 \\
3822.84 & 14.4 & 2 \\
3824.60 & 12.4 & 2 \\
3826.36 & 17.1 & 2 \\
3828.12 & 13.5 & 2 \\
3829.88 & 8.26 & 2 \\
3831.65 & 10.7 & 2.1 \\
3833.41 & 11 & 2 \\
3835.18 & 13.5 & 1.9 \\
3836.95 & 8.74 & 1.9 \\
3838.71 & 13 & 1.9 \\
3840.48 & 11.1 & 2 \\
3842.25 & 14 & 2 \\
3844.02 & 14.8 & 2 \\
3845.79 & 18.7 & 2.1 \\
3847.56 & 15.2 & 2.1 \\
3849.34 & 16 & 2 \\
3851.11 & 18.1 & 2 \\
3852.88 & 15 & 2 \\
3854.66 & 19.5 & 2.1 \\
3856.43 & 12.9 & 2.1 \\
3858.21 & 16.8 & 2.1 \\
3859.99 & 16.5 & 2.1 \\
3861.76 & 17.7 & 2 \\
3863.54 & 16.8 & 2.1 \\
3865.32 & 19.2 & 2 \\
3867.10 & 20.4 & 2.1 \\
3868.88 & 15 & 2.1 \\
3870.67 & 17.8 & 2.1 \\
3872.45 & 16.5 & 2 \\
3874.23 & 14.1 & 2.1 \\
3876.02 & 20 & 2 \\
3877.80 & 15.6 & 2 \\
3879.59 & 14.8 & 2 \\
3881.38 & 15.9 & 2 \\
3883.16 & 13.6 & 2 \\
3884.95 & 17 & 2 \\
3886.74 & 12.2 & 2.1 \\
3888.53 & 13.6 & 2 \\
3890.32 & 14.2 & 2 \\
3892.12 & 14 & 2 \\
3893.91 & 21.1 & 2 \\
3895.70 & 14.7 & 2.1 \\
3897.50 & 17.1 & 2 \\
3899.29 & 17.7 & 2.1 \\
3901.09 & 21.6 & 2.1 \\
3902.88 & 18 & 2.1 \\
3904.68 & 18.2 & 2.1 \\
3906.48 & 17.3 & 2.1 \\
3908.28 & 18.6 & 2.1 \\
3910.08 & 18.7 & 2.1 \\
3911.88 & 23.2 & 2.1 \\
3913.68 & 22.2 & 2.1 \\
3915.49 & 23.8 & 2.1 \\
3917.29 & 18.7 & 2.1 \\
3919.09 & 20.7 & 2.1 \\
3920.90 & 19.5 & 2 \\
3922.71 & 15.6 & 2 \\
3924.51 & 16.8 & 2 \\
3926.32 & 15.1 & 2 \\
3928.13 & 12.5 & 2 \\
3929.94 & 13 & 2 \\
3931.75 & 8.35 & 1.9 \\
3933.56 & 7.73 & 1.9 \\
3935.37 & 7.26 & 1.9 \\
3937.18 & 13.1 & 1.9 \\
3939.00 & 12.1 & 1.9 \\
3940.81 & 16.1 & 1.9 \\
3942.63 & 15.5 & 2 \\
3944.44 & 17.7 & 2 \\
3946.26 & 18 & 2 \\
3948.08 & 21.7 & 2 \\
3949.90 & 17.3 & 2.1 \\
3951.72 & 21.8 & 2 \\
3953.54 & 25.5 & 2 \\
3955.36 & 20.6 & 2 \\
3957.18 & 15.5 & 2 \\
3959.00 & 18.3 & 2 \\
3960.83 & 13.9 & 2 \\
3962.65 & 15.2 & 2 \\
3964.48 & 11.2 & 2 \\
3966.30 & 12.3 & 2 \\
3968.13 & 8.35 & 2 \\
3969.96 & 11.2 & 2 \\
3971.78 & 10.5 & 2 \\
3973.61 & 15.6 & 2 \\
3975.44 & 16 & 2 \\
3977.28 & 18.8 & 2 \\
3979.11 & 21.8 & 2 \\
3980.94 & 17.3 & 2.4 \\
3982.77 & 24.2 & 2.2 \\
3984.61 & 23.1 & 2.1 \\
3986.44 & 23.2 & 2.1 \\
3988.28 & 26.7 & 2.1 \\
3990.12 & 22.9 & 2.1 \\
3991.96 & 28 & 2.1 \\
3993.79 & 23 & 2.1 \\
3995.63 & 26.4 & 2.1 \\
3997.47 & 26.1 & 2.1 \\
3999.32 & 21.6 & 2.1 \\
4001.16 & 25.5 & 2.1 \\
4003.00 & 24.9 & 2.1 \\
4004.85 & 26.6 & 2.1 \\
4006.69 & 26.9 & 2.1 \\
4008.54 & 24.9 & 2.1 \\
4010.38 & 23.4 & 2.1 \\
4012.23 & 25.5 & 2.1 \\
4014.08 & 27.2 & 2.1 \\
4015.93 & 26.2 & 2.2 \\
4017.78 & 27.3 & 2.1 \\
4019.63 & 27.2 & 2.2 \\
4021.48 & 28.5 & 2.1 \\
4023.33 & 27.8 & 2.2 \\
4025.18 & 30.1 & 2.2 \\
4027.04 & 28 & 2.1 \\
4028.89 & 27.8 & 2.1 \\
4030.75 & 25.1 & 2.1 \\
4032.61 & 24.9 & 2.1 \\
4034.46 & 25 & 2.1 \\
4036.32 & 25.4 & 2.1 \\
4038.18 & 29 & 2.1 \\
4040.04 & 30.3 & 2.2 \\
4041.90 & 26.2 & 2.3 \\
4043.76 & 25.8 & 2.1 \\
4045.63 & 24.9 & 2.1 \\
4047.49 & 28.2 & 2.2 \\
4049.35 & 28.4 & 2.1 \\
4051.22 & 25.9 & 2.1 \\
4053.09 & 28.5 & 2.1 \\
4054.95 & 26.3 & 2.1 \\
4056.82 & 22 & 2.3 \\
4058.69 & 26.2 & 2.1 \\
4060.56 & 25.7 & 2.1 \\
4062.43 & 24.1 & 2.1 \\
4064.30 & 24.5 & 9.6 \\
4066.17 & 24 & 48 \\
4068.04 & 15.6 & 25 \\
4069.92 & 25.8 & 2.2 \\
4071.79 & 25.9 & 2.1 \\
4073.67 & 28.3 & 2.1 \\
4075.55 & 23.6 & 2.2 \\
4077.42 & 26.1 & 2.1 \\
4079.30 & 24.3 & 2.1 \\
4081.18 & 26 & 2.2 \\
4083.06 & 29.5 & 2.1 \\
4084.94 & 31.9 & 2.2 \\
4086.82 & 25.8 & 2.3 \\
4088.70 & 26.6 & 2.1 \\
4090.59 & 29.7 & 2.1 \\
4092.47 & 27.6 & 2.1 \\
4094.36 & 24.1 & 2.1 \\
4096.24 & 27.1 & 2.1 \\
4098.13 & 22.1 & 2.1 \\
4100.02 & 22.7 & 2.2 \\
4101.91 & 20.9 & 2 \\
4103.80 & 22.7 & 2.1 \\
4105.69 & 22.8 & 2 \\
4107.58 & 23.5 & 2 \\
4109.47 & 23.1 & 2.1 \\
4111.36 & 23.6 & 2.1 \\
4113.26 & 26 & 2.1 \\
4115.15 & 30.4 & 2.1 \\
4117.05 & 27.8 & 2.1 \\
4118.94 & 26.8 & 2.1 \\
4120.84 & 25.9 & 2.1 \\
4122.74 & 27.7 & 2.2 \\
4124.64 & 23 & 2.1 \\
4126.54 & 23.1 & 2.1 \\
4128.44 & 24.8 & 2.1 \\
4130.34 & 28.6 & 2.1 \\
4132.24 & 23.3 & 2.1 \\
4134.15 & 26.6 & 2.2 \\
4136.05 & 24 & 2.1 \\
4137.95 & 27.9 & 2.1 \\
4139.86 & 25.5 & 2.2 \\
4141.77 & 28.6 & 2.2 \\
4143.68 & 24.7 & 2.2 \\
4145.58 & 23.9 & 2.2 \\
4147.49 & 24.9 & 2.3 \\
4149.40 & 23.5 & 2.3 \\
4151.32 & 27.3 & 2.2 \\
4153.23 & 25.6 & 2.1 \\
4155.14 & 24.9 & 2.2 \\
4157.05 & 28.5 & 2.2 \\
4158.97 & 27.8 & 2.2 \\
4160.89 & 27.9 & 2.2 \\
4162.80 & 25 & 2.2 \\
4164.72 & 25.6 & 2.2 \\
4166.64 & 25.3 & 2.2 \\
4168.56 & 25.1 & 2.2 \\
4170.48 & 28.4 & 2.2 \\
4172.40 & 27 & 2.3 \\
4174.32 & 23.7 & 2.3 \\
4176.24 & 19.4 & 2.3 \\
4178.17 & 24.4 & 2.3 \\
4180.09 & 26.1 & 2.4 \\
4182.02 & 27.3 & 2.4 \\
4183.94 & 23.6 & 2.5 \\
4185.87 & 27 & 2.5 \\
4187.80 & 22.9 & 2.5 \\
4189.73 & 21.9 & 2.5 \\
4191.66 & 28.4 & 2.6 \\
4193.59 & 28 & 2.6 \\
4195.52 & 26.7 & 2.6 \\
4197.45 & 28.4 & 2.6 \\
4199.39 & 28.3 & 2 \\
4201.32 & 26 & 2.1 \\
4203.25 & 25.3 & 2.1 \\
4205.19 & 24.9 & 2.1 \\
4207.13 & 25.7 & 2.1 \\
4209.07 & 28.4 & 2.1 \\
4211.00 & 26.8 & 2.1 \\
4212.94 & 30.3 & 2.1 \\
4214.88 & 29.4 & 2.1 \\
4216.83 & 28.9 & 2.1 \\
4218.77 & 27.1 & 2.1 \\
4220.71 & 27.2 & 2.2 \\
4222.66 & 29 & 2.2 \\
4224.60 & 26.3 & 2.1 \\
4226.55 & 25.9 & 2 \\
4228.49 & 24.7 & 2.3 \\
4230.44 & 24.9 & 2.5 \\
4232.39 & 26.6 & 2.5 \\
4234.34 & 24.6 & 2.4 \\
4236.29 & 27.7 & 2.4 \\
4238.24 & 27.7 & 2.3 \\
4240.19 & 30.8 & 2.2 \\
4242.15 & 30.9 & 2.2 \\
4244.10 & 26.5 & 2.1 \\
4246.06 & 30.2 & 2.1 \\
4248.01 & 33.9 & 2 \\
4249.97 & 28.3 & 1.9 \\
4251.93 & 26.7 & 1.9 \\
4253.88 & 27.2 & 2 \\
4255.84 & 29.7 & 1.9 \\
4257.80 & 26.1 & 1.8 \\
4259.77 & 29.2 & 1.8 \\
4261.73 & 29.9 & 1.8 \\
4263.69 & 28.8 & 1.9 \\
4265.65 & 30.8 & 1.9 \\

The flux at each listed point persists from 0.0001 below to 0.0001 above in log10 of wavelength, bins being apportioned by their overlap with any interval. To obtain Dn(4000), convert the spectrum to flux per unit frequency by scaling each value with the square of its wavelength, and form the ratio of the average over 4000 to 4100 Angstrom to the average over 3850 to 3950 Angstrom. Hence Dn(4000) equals 1.7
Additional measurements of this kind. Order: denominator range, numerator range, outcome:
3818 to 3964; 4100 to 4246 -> 1.87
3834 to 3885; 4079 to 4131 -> 1.84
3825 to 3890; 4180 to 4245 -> 2.12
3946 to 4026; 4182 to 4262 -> 1.42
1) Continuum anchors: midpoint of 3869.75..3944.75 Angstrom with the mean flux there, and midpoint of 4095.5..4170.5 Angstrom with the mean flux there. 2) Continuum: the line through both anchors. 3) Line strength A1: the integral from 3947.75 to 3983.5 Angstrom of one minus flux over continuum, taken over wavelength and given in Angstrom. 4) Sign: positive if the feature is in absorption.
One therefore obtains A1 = 3.50 Angstrom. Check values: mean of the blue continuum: 16.2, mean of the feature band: 16.7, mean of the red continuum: 25.4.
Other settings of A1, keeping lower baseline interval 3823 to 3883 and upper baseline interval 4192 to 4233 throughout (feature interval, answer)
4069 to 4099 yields -4.87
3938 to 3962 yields 0.57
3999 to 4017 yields -4.52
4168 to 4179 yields 0.49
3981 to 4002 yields -4.83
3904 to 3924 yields -2.87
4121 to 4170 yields -1.72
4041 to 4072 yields -4.61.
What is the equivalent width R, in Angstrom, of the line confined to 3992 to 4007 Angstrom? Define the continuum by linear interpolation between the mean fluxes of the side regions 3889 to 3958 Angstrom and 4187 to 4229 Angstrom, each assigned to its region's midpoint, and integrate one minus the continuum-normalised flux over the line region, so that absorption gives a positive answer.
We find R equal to -4.2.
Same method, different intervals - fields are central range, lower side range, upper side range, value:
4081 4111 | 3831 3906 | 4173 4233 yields -3.21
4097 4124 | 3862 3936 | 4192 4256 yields -1.03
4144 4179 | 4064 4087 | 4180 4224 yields 1.30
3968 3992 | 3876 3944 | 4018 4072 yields 2.56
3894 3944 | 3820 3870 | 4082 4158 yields 3.16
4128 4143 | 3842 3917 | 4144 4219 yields -0.86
